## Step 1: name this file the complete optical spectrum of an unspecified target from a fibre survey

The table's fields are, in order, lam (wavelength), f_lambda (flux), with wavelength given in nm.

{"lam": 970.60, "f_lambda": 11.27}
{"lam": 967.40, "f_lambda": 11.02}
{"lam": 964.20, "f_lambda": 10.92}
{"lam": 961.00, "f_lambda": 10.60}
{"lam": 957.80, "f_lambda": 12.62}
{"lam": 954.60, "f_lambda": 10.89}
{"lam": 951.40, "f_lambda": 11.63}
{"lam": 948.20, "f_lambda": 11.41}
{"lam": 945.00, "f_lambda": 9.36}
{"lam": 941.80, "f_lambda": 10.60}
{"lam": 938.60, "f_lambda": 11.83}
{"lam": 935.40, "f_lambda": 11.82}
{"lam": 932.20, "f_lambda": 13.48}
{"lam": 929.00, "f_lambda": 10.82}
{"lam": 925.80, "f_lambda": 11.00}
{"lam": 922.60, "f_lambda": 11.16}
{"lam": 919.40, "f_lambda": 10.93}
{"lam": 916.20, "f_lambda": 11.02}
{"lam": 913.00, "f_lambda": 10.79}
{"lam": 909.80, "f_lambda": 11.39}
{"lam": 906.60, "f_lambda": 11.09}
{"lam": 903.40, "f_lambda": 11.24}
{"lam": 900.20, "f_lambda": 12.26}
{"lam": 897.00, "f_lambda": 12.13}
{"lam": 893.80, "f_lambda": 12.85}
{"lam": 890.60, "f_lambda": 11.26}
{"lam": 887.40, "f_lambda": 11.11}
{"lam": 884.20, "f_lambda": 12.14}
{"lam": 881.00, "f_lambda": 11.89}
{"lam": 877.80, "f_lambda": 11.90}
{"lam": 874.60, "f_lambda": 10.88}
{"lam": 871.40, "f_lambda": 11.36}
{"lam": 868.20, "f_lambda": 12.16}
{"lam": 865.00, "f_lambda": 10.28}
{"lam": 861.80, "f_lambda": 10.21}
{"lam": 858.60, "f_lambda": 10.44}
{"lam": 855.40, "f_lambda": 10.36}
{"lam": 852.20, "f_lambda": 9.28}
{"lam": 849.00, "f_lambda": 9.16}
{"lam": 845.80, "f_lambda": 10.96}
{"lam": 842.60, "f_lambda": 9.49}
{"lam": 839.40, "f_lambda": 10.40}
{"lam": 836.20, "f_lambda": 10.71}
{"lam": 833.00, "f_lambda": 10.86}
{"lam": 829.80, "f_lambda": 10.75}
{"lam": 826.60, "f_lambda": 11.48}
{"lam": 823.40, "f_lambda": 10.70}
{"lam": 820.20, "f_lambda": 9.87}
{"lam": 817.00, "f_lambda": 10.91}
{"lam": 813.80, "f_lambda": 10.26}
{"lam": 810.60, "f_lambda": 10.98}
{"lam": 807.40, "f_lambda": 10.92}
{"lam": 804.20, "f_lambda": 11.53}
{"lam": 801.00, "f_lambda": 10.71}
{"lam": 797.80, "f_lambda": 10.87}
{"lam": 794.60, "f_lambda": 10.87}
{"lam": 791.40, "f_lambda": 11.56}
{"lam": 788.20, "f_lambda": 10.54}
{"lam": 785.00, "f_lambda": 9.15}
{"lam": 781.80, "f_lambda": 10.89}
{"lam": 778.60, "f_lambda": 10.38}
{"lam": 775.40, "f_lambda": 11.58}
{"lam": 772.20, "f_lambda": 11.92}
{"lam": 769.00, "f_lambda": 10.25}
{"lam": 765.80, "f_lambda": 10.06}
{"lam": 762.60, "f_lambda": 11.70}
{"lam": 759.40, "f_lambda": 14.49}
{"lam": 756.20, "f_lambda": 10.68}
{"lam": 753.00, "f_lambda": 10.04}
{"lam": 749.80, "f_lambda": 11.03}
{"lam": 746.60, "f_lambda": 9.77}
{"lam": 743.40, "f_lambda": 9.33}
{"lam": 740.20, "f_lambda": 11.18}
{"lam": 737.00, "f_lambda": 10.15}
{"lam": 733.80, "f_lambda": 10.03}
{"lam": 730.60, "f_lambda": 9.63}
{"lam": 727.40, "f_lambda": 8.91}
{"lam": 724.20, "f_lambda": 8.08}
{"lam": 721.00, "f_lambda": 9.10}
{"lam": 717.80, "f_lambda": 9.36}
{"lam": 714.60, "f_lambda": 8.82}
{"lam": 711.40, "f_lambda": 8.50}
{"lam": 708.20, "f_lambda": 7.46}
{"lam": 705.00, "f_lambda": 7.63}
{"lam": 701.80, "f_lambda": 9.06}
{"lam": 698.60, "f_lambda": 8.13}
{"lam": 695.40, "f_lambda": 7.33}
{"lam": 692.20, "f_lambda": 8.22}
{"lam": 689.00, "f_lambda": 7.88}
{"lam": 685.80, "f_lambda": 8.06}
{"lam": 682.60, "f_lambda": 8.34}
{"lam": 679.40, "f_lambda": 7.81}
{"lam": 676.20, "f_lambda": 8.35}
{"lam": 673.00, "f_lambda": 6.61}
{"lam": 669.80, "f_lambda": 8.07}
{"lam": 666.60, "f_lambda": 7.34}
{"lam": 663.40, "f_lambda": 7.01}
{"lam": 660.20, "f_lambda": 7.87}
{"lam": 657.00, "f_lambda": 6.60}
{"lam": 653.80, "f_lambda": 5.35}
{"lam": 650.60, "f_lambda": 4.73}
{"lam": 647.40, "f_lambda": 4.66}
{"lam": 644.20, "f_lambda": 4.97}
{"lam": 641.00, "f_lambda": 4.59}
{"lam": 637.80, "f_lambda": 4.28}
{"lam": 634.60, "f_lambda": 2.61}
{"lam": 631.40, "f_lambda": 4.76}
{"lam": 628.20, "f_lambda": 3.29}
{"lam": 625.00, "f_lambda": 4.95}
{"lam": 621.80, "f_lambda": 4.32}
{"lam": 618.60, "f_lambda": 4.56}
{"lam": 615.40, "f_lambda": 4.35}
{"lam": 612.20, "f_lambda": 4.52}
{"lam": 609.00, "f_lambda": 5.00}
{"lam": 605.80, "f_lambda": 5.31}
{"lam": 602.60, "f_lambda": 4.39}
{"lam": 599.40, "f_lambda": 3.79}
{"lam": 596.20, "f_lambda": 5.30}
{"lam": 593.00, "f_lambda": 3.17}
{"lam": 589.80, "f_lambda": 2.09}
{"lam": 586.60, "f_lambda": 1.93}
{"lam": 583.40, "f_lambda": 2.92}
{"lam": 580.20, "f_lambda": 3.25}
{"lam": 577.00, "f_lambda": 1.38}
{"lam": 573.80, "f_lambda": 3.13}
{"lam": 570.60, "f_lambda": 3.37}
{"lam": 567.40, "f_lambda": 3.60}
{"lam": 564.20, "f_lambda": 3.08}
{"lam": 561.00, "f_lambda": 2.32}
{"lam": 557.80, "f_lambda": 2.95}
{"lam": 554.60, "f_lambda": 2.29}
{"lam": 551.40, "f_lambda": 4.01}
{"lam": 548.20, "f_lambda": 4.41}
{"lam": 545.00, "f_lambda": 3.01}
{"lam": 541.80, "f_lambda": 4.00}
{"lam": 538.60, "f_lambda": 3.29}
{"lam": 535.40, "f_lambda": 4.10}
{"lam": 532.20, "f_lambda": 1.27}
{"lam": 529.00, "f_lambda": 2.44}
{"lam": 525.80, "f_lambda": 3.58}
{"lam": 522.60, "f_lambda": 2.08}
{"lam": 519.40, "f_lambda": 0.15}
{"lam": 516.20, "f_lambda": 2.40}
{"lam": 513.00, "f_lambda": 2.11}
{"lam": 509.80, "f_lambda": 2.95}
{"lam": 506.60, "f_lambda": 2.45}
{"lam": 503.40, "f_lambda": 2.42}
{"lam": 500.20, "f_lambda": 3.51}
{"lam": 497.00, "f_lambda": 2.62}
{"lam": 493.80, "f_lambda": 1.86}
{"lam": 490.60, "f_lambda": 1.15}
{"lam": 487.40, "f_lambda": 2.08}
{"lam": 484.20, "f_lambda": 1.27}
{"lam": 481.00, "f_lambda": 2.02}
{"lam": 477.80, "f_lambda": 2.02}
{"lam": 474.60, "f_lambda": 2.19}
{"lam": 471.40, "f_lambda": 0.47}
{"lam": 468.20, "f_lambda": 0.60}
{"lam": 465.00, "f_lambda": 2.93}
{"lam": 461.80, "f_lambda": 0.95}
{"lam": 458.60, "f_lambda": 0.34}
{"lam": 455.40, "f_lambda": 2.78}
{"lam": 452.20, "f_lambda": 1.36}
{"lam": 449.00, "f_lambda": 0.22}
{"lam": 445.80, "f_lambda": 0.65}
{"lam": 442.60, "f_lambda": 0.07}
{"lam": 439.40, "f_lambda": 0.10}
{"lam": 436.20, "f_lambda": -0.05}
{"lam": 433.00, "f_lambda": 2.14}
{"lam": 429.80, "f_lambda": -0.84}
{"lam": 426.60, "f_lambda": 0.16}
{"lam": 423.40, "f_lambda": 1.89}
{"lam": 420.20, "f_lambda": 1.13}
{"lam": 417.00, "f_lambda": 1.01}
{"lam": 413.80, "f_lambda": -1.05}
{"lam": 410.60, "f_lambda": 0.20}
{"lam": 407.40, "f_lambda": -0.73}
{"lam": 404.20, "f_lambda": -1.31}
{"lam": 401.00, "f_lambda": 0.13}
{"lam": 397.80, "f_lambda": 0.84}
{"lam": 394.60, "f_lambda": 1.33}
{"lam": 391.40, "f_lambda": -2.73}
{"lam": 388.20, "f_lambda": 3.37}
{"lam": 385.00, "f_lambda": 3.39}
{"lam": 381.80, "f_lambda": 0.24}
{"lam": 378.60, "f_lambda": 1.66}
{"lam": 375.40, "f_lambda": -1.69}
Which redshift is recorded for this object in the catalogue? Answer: 0.642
